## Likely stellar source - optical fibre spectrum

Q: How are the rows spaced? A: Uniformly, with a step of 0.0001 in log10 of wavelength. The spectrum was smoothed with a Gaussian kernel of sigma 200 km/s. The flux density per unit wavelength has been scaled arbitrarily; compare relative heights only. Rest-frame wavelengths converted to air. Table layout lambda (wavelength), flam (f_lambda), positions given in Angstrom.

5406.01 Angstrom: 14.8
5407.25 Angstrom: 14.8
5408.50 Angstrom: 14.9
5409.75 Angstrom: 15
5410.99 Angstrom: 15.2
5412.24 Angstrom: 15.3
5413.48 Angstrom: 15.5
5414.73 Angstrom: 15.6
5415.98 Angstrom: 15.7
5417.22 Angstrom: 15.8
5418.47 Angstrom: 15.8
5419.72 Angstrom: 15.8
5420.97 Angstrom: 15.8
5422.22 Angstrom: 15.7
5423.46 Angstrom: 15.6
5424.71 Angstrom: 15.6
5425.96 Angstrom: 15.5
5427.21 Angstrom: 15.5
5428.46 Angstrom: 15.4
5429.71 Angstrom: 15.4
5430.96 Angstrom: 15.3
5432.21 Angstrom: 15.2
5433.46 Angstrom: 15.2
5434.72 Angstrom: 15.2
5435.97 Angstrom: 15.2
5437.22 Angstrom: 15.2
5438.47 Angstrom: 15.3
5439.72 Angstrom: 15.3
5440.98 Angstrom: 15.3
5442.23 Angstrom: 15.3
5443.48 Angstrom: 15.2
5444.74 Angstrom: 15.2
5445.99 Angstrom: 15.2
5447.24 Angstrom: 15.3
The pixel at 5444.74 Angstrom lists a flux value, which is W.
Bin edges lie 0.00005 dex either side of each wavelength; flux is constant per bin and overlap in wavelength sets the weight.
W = 15.2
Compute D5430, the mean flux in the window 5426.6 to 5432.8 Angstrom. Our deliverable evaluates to 15.4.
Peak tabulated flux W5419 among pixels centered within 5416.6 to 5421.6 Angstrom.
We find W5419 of 15.8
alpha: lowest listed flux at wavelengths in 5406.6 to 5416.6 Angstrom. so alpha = 14.8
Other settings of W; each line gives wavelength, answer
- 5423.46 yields 15.6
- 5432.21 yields 15.2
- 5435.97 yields 15.2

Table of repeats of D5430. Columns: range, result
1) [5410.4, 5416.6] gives 15.5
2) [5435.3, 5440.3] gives 15.3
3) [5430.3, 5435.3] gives 15.2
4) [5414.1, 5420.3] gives 15.7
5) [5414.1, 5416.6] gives 15.6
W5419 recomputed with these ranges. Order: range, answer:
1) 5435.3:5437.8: 15.2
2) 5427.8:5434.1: 15.4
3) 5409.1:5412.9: 15.3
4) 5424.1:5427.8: 15.6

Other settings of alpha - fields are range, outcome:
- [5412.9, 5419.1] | 15.5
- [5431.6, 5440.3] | 15.2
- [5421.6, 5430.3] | 15.4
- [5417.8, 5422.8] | 15.7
